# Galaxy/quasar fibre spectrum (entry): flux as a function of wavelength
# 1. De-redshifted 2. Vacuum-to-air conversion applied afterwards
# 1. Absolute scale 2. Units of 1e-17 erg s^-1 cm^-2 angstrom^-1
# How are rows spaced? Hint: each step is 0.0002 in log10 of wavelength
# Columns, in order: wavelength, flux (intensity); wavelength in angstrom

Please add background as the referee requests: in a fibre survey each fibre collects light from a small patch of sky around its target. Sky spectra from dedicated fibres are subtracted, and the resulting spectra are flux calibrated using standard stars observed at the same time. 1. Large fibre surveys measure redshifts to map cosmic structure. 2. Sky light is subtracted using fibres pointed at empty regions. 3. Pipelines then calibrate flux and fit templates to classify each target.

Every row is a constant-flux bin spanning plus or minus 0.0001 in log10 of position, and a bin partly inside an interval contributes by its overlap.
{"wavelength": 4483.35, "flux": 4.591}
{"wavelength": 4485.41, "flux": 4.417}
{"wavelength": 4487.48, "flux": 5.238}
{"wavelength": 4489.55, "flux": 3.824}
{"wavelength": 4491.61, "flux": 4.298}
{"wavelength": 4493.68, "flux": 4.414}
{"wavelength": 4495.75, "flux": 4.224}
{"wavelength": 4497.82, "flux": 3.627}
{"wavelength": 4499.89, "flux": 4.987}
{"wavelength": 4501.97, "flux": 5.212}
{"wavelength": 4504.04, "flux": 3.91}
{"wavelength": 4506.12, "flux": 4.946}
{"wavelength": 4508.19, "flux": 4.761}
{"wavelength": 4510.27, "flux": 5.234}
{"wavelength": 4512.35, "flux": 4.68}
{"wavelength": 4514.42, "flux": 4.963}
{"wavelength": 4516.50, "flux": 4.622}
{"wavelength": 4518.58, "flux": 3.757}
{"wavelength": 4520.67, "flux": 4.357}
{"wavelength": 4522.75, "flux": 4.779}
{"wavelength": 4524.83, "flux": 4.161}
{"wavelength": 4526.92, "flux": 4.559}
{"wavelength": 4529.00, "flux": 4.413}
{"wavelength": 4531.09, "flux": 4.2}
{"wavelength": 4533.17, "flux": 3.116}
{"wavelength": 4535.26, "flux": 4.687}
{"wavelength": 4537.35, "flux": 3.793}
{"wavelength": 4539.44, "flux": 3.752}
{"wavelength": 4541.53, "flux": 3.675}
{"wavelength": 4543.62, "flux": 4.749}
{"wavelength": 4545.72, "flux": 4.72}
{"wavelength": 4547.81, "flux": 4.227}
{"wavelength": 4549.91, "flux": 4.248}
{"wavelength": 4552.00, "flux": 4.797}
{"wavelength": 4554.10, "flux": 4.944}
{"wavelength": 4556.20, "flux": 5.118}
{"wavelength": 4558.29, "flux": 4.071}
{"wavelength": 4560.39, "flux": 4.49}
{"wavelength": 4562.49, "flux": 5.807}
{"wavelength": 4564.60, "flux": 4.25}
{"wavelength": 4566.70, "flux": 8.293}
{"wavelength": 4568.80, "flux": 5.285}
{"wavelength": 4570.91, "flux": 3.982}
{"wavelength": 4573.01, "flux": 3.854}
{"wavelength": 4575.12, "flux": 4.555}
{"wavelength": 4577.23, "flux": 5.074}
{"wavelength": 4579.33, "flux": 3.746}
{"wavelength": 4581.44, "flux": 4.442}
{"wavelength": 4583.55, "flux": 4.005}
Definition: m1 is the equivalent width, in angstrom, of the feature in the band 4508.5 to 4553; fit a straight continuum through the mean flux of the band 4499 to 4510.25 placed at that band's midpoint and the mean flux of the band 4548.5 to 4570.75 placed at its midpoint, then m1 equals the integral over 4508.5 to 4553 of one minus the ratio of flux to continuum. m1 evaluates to 5.08 angstrom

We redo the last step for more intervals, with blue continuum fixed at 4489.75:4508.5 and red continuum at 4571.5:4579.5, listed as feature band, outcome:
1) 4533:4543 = 1.1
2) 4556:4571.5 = -2.9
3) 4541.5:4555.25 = -0.5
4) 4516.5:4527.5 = 0.2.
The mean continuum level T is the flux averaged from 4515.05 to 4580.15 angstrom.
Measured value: 4.53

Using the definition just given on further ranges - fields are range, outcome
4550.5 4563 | 4.81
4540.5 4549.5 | 4.33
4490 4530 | 4.51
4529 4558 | 4.31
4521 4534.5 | 4.22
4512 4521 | 4.47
